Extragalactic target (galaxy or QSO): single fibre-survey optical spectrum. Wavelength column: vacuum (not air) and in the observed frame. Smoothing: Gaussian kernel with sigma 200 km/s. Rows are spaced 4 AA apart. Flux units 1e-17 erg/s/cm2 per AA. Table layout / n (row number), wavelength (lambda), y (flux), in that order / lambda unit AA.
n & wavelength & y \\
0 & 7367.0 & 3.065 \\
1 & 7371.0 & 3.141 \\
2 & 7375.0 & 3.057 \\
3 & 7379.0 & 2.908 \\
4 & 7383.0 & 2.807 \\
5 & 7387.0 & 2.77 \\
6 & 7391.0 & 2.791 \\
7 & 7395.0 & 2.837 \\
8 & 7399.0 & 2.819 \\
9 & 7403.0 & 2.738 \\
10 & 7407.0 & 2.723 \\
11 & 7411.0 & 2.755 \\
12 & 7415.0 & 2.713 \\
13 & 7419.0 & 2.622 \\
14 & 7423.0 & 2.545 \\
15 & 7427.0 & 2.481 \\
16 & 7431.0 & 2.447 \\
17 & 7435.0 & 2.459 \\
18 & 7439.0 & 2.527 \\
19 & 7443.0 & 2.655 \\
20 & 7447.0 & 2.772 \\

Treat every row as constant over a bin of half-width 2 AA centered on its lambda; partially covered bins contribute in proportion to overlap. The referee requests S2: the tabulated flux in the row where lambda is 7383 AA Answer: 2.807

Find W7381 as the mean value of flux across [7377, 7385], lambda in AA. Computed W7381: 2.86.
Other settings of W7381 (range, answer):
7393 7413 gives 2.77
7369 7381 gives 3.04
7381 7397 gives 2.8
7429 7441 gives 2.48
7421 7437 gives 2.48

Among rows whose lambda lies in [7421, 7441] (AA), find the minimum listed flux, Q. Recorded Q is 2.447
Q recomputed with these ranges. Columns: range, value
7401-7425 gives 2.545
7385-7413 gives 2.723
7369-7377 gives 3.057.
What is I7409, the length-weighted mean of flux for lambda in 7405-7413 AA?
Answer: 2.74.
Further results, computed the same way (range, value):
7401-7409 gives 2.73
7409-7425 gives 2.66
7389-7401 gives 2.82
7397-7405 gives 2.78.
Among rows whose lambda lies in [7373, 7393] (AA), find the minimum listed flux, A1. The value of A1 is 2.77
